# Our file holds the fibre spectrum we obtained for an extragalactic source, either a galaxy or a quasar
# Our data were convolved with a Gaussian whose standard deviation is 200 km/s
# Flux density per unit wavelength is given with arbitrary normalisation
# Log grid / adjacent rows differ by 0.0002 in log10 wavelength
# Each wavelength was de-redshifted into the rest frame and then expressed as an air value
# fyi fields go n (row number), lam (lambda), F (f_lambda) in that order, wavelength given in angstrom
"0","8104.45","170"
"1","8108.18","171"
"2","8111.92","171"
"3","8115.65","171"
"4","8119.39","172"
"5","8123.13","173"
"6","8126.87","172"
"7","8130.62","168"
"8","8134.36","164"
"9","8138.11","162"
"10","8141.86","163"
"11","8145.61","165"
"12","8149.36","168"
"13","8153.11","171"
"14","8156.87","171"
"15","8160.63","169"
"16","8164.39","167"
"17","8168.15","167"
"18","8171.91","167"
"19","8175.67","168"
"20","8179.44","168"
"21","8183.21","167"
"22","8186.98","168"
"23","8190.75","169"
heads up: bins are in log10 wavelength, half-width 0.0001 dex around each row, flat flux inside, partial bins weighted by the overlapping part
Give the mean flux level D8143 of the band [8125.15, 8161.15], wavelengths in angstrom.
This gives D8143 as 167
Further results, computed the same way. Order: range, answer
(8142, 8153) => 167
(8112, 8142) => 169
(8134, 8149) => 164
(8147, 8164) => 169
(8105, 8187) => 168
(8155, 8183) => 168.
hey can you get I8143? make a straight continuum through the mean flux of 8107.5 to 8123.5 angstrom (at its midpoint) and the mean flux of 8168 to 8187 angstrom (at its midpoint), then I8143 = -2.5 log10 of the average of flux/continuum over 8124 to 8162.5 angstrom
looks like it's 0.01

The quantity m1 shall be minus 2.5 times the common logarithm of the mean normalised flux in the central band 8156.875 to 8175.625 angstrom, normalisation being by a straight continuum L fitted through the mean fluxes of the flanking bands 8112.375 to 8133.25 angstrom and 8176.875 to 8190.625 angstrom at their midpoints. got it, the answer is 0.00 mag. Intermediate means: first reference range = 171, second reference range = 168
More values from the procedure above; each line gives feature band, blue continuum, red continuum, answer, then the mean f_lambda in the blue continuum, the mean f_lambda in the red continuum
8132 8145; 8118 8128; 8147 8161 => 0.05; 172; 170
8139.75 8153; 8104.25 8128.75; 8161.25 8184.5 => 0.02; 172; 167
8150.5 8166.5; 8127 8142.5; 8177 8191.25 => -0.02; 165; 168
